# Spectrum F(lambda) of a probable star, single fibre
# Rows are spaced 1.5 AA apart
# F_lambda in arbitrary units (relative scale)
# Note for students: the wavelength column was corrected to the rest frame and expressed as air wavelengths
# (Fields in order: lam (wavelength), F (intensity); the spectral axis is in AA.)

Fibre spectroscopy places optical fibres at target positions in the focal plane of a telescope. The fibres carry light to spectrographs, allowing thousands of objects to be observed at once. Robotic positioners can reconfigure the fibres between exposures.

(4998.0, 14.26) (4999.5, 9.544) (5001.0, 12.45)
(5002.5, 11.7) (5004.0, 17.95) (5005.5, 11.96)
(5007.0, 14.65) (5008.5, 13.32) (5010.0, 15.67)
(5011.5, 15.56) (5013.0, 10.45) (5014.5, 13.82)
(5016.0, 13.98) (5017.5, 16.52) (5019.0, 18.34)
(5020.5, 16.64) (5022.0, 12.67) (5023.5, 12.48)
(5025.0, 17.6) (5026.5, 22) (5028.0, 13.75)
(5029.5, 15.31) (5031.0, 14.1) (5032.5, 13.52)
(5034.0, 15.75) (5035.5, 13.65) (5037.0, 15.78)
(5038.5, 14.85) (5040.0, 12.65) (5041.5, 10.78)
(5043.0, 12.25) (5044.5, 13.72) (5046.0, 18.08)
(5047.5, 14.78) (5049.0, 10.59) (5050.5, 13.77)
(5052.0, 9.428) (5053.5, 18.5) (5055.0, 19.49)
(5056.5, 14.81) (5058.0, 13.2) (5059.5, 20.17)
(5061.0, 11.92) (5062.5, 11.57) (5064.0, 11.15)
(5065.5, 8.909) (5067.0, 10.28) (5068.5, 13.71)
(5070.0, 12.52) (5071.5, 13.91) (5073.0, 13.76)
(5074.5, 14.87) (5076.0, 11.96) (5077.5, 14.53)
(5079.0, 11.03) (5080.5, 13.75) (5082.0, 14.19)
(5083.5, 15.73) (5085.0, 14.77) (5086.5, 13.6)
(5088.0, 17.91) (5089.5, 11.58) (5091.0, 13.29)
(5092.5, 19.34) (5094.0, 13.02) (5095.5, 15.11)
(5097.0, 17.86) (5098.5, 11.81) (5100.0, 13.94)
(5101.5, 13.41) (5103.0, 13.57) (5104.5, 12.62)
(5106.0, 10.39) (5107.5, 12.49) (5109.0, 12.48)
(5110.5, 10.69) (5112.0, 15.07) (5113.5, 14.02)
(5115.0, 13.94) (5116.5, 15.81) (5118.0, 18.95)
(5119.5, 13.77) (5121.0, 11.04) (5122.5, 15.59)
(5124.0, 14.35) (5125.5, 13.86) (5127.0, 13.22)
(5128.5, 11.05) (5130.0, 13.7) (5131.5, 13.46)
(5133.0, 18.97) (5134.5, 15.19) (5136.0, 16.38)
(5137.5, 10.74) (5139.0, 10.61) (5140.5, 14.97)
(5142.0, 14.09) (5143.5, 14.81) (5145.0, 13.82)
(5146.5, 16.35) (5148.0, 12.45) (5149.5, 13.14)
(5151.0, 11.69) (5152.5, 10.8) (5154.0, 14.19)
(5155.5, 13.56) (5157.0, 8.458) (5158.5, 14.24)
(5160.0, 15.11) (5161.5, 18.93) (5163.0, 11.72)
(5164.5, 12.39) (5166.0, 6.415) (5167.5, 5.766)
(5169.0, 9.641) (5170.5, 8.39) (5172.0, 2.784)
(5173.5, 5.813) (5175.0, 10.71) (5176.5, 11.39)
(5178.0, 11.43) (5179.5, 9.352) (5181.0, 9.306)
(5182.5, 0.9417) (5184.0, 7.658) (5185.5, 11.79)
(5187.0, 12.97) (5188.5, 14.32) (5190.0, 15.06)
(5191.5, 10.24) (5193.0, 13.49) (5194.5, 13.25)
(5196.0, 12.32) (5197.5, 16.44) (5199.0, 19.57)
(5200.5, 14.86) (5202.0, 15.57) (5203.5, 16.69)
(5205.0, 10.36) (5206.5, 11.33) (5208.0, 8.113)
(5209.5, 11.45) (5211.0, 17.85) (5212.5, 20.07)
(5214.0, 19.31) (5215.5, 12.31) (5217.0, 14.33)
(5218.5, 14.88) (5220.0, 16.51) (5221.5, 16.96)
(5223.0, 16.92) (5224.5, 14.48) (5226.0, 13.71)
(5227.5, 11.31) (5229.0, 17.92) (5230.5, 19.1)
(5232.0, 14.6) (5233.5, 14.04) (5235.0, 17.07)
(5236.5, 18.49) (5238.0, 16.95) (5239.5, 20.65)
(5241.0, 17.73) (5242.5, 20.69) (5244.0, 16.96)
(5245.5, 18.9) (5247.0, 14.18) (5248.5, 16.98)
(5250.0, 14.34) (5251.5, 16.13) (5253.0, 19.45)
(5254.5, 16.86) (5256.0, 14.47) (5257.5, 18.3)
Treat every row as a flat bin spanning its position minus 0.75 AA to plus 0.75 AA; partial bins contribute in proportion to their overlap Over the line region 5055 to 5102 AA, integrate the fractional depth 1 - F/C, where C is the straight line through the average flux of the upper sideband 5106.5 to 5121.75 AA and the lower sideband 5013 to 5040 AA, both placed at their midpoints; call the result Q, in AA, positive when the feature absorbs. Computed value 1.4 AA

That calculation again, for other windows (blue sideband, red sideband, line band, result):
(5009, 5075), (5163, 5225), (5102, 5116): 0.5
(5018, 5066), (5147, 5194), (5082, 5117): -3.2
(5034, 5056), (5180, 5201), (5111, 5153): -3.1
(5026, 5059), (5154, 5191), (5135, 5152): -3.3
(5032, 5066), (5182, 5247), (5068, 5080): 0.7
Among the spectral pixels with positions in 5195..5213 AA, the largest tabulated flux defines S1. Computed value 20.07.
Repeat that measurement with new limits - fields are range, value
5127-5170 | 18.97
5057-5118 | 20.17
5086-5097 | 19.34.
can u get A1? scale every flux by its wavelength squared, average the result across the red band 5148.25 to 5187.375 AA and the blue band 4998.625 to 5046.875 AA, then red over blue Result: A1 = 0.76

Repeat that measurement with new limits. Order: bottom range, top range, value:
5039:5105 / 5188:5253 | 1.19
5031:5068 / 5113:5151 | 1.06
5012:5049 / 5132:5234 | 0.94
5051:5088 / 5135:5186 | 0.84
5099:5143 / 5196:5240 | 1.17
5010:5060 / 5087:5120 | 0.98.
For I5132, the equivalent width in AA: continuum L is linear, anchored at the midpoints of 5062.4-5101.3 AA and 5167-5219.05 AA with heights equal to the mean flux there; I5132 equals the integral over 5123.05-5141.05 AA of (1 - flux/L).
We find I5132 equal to -1.4 AA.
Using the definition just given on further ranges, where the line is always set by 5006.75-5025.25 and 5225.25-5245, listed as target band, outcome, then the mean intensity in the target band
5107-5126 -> 2.02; 14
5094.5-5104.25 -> 0.85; 14.2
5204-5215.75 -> 1.88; 14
